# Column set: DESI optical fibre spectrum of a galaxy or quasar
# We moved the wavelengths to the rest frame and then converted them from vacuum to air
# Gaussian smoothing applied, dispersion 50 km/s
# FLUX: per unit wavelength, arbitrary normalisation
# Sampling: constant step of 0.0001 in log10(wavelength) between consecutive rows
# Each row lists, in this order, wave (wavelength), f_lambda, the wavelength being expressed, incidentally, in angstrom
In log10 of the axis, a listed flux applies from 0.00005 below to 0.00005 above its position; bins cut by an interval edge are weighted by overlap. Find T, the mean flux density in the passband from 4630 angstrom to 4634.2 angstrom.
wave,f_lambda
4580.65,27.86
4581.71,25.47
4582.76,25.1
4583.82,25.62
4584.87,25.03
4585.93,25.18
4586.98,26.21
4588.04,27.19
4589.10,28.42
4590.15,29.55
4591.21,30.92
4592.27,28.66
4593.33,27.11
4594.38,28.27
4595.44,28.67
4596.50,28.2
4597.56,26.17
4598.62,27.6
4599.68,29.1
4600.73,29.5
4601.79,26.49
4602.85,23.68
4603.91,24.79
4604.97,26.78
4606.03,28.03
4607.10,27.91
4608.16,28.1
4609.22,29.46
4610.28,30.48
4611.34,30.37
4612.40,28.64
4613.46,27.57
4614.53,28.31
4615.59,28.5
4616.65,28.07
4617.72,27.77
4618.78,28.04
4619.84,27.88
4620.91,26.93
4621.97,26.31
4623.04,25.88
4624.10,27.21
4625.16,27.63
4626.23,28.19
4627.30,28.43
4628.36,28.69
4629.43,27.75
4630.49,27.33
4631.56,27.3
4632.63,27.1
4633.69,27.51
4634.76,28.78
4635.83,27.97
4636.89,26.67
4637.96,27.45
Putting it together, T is 27.3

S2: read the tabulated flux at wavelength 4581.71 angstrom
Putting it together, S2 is 25.47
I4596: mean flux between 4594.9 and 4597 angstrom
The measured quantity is 28.4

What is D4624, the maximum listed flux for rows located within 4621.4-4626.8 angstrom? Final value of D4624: 28.19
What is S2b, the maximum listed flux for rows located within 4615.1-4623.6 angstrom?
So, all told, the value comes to 28.5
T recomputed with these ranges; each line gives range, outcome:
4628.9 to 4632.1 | 27.5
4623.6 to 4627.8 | 27.8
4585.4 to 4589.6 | 26.7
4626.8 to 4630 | 28.3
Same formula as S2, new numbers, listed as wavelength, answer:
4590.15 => 29.55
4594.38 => 28.27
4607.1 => 27.91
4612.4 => 28.64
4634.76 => 28.78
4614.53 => 28.31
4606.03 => 28.03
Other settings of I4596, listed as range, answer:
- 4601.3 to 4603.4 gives 25.1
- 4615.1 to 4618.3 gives 28.1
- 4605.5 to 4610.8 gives 28.8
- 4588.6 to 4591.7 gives 29.7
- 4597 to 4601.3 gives 28.1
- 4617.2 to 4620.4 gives 27.9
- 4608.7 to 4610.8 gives 30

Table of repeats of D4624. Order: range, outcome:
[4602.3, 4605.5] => 26.78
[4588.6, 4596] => 30.92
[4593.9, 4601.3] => 29.5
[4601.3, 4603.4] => 26.49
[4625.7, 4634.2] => 28.69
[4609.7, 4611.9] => 30.48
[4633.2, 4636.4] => 28.78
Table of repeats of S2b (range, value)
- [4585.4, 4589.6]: 28.42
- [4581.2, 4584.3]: 25.62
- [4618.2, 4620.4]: 28.04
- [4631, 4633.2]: 27.3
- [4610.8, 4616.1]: 30.37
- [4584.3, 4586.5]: 25.18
